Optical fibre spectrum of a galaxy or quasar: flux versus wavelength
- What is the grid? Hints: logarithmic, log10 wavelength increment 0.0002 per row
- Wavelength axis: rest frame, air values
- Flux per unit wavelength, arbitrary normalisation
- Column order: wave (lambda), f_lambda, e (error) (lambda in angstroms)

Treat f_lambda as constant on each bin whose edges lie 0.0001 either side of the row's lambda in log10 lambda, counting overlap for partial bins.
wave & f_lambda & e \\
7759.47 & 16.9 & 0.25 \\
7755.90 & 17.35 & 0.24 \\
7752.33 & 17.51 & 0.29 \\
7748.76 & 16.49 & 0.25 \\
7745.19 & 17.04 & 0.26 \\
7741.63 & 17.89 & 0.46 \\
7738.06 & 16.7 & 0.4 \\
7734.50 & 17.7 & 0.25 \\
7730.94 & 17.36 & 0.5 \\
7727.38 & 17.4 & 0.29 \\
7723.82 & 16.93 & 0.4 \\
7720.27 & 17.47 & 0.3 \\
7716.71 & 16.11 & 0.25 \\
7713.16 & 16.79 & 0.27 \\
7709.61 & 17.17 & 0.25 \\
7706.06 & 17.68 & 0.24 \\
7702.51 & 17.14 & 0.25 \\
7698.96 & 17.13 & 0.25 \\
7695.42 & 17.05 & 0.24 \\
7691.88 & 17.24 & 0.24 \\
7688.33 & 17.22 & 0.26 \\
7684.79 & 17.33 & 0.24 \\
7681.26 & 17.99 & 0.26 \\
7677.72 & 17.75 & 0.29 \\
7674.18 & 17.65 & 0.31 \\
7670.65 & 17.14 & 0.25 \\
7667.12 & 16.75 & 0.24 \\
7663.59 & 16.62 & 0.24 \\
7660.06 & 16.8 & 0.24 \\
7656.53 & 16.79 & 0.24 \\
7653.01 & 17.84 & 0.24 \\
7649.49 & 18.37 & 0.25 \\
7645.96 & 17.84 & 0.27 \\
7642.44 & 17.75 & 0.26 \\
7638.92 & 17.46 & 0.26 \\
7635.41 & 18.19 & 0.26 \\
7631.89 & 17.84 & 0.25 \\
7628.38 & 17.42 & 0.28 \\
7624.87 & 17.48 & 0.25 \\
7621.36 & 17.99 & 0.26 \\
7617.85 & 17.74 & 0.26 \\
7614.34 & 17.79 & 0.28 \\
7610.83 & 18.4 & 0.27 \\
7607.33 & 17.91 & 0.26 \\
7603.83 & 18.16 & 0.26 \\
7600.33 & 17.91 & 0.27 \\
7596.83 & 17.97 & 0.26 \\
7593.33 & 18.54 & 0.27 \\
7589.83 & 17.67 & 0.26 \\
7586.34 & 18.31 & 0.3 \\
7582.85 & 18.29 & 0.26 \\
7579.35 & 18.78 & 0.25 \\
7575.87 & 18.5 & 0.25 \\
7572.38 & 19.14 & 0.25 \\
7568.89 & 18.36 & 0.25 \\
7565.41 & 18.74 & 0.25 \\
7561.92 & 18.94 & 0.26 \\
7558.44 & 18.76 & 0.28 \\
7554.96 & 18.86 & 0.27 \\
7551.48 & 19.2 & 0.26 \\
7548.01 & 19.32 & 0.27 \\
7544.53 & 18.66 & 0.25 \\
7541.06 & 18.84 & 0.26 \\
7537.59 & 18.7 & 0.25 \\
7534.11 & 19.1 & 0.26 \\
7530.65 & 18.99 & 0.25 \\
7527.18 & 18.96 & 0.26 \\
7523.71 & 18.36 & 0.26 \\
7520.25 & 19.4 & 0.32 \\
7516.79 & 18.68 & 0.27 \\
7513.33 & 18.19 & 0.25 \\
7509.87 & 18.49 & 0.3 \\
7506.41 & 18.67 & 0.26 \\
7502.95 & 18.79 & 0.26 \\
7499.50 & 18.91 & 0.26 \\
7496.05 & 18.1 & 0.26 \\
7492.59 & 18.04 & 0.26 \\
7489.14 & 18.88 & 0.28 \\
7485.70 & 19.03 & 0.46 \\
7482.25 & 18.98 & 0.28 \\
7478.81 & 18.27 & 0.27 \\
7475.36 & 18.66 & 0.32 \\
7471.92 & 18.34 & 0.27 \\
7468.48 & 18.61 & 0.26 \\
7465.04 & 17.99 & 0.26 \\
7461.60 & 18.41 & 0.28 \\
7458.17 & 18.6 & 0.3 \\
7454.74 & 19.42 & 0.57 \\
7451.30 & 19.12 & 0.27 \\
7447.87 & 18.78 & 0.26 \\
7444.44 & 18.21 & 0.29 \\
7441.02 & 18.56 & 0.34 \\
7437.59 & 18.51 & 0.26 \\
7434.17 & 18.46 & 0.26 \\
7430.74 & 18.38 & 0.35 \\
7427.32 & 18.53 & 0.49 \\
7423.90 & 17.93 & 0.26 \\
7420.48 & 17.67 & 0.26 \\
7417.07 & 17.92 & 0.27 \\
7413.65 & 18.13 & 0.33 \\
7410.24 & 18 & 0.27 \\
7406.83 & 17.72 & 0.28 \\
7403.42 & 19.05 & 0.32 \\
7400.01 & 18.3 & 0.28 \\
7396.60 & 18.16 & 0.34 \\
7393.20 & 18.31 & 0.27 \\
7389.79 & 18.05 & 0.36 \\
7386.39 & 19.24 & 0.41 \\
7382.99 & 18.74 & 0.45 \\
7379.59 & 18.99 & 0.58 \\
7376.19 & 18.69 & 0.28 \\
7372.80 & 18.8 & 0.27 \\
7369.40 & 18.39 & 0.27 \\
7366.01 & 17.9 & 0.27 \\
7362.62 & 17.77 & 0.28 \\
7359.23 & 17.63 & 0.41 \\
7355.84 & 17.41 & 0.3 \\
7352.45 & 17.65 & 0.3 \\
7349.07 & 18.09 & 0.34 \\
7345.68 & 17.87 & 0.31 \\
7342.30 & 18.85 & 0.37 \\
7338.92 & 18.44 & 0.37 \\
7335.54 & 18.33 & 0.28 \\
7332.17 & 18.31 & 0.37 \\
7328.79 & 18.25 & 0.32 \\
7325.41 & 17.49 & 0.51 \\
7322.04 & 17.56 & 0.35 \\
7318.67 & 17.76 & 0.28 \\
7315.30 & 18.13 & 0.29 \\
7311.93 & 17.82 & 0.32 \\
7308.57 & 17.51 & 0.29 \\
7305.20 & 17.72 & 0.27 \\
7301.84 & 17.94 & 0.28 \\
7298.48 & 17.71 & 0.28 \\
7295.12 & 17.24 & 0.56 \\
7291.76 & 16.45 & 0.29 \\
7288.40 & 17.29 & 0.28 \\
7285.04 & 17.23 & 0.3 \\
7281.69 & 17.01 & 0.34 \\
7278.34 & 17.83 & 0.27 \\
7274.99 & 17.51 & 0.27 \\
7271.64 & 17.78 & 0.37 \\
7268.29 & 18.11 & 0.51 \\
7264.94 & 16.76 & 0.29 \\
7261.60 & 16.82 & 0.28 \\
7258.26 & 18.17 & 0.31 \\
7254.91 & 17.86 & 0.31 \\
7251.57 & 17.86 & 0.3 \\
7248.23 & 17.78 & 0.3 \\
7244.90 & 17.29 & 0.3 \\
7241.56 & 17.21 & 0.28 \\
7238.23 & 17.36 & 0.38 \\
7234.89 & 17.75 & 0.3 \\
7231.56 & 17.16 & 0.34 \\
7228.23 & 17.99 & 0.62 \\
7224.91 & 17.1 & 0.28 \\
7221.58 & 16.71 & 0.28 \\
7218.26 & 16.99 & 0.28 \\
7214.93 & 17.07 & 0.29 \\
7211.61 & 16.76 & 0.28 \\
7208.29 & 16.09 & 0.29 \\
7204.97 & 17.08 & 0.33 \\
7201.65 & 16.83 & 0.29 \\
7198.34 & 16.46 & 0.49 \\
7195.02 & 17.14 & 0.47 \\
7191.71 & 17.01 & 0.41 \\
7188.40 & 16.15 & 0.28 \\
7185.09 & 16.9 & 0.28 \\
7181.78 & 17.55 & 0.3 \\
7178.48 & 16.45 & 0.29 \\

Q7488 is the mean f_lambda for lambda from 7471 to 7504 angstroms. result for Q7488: 18.6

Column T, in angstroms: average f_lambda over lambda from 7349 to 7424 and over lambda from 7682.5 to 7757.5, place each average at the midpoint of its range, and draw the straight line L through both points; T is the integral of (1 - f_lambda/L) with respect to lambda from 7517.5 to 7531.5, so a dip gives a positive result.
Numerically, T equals -0.88 angstroms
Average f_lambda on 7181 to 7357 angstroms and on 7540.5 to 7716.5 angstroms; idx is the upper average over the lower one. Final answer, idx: 1.0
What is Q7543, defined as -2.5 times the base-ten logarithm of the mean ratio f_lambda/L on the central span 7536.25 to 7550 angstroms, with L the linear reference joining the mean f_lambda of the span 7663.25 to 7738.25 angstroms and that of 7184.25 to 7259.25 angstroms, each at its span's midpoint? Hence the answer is -0.103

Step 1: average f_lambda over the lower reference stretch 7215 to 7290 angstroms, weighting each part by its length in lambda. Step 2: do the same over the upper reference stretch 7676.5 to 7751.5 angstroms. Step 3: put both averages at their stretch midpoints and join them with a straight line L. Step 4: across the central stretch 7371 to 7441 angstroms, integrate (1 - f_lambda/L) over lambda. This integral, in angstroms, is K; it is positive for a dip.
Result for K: -4.1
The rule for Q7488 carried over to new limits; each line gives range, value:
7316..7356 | 18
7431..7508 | 18.6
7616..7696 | 17.5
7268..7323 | 17.6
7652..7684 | 17.3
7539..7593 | 18.7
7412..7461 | 18.4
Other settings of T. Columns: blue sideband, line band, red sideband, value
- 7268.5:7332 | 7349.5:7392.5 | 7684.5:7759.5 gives -1.8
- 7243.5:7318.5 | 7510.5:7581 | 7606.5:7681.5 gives -4.9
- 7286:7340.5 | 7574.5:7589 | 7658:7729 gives -0.9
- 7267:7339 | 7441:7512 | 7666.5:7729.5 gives -4.6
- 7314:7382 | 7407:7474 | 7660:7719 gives -2.0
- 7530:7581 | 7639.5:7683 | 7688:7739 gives 0.7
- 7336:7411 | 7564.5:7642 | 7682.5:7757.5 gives -2.4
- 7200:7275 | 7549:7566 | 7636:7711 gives -1.5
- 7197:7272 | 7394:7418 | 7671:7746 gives -1.3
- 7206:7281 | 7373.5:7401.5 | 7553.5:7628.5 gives -1.3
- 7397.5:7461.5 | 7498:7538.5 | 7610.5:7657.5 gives -1.4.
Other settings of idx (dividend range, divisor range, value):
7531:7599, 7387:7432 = 1.03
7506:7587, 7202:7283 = 1.08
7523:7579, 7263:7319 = 1.08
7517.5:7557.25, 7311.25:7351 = 1.05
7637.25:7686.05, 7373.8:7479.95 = 0.95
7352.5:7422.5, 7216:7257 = 1.05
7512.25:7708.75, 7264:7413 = 1.01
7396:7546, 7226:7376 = 1.05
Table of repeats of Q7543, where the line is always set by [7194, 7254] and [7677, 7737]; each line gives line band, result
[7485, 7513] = -0.083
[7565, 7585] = -0.085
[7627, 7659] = -0.029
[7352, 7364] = -0.026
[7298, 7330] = -0.038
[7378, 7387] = -0.107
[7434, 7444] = -0.079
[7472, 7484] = -0.084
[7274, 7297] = -0.003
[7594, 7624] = -0.047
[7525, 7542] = -0.101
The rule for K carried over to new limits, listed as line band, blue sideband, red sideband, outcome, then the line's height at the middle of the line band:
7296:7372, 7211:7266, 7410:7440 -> -0.68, 17.8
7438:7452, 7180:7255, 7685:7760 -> -1.21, 17.1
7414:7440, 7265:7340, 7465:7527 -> 0.09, 18.3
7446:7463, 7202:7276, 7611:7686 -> -1.38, 17.4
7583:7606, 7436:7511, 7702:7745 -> -0.23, 17.9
